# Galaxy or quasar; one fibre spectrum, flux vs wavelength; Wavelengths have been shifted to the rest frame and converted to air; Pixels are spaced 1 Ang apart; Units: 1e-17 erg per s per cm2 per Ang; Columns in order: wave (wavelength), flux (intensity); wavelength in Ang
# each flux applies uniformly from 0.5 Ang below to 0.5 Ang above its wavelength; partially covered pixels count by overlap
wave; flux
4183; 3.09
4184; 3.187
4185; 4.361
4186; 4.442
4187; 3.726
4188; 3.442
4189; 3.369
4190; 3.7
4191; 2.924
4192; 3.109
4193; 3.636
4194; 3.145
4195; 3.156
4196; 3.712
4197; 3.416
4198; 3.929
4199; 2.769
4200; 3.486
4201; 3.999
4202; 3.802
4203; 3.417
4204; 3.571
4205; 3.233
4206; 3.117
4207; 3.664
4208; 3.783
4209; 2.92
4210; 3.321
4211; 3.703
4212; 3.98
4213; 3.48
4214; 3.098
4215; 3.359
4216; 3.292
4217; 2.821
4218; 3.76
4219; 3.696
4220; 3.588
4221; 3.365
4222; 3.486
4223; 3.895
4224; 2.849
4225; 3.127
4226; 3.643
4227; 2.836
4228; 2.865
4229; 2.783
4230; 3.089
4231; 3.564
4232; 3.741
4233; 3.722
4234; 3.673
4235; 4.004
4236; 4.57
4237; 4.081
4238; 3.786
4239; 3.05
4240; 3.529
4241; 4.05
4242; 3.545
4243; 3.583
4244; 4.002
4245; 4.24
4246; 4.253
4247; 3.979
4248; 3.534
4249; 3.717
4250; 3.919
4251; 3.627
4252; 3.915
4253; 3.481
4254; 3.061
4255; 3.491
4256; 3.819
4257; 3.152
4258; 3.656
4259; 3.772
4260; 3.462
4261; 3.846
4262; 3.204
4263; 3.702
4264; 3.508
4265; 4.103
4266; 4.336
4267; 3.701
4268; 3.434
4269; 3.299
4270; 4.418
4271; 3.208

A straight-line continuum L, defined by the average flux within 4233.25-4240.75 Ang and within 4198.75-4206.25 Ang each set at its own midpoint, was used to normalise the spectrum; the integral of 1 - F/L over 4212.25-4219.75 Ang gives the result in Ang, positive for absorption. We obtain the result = 0.44 Ang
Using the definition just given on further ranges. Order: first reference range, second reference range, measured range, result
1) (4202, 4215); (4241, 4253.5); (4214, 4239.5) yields 1.2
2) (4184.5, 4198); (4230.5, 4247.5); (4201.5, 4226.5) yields 1.7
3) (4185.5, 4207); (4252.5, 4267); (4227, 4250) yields -0.7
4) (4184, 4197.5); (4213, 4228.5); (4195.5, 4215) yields -0.3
